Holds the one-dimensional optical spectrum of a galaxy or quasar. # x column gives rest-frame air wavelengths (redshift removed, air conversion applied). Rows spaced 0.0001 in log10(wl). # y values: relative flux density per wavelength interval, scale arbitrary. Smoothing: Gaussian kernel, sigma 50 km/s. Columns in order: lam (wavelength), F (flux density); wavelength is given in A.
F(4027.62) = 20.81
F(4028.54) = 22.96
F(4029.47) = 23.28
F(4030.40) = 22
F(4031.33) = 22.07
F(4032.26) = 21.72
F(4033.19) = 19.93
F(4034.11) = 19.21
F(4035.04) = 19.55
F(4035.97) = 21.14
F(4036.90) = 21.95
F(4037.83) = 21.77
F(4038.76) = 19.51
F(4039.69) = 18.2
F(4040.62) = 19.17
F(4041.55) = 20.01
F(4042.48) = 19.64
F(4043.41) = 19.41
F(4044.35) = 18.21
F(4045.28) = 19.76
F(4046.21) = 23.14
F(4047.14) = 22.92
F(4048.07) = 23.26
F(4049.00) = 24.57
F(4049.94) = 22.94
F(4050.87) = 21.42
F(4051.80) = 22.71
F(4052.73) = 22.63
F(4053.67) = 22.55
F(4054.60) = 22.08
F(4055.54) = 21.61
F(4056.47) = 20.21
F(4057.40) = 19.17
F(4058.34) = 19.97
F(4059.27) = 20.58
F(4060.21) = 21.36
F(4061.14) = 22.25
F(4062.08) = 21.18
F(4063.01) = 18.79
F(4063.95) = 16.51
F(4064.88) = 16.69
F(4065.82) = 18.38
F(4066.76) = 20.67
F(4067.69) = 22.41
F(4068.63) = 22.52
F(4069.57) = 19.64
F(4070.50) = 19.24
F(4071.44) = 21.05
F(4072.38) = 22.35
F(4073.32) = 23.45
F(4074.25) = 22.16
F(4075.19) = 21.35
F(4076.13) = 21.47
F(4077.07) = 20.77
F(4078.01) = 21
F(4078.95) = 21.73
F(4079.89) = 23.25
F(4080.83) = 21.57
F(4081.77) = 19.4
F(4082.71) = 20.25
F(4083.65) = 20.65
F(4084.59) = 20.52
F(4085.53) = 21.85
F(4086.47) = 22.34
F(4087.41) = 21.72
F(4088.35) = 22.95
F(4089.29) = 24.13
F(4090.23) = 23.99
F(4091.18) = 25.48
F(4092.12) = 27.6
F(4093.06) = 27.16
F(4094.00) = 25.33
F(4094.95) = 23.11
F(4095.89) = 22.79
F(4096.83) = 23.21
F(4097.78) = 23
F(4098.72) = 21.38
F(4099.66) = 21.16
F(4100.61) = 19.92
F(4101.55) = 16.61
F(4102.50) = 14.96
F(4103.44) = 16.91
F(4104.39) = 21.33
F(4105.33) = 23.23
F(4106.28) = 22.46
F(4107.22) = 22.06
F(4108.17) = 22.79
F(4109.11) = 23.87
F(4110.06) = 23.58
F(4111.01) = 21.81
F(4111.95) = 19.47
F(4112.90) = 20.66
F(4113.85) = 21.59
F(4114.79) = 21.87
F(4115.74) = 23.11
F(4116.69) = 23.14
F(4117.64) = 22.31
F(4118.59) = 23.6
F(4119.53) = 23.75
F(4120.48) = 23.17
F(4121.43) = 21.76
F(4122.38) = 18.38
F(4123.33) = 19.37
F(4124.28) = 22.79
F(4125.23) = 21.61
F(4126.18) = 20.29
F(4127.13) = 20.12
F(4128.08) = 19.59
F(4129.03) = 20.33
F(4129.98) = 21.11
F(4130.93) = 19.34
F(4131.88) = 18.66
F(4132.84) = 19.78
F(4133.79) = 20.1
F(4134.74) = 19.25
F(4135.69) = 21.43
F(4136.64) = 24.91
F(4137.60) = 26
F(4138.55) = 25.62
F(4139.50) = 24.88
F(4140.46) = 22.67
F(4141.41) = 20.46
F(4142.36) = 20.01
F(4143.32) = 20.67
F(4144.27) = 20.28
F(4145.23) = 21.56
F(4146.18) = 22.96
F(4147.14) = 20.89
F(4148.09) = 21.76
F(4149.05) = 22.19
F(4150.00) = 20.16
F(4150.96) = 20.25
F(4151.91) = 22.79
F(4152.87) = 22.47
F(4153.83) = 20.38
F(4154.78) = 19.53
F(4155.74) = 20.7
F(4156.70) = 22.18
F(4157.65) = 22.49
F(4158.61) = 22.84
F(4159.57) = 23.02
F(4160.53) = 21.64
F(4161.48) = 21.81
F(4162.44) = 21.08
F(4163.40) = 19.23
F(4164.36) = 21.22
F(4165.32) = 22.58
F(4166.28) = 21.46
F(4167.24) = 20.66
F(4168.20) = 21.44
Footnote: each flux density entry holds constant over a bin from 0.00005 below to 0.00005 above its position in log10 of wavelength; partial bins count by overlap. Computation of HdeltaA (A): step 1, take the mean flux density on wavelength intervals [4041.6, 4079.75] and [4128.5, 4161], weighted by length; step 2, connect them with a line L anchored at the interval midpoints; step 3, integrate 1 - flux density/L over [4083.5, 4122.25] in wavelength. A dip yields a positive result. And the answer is -1.7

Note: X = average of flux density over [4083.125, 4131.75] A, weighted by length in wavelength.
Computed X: 21.8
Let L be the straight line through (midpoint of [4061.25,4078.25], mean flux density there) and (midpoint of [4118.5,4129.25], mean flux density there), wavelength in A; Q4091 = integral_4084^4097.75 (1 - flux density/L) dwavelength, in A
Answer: -1.9 A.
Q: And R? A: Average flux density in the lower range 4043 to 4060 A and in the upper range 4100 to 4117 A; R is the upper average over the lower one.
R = 1.0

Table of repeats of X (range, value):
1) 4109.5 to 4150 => 21.6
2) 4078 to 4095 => 22.9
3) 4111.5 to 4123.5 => 21.8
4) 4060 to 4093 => 21.5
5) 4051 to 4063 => 21.3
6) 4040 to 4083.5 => 21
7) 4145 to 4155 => 21.4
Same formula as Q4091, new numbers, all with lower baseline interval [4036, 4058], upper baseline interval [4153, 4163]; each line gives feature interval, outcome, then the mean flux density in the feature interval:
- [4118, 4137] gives 0.5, 21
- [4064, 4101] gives -1.1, 21.9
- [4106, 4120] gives -0.6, 22.4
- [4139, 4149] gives -0.1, 21.6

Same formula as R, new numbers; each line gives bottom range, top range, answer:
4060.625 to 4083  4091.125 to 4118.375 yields 1.06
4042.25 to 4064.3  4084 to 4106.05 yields 1.05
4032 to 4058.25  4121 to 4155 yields 1.01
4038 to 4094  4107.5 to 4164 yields 1.01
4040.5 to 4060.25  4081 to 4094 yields 1.08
